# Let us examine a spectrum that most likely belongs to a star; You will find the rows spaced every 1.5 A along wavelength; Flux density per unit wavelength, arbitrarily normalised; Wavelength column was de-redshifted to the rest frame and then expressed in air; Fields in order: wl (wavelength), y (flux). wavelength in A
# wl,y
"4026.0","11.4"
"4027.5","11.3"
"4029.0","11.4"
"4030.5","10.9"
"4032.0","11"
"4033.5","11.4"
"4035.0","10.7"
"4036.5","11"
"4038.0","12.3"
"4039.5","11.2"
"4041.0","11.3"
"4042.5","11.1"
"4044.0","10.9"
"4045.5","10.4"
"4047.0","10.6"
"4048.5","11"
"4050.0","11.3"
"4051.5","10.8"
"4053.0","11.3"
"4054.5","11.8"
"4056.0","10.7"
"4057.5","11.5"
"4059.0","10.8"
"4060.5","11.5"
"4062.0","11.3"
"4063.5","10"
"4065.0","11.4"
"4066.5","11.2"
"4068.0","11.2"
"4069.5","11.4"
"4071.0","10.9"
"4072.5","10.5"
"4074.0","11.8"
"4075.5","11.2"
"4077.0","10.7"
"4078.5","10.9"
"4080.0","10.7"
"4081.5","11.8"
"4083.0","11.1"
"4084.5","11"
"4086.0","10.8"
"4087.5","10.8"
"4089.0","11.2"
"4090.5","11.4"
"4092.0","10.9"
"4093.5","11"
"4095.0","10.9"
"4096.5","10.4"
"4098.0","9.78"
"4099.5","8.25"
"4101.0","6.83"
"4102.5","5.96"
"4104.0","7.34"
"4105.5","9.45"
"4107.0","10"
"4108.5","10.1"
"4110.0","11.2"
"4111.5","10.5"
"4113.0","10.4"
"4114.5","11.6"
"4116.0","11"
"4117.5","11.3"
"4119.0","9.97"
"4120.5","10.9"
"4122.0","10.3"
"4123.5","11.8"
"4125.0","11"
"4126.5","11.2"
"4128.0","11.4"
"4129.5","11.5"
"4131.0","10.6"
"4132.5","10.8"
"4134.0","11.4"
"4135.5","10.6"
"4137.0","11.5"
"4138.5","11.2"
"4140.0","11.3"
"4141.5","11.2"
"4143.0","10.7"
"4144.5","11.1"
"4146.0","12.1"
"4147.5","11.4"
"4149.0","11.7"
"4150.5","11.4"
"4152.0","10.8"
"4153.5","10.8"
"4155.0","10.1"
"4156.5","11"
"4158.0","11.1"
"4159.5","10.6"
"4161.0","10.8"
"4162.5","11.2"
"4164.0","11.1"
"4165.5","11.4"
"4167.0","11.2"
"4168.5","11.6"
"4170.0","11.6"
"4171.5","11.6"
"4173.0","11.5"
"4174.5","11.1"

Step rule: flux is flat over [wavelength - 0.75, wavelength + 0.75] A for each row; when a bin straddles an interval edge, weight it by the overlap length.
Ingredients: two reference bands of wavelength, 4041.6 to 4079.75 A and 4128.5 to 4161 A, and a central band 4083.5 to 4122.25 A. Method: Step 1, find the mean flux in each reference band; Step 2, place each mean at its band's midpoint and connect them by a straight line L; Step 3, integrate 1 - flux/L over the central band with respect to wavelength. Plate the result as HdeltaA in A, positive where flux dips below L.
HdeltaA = 3.3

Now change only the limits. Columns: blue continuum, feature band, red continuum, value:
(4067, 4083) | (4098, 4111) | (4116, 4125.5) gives 2.6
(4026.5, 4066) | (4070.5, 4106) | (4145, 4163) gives 2.8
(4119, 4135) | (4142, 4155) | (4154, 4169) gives -0.2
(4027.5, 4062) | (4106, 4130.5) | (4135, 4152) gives 0.8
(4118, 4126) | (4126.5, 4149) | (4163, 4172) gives -0.4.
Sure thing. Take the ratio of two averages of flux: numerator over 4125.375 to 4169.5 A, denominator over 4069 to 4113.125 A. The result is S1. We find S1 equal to 1.08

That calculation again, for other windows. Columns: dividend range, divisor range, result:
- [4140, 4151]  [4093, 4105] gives 1.30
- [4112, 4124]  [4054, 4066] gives 0.98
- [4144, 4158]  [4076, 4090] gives 1.01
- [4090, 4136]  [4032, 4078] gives 0.93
